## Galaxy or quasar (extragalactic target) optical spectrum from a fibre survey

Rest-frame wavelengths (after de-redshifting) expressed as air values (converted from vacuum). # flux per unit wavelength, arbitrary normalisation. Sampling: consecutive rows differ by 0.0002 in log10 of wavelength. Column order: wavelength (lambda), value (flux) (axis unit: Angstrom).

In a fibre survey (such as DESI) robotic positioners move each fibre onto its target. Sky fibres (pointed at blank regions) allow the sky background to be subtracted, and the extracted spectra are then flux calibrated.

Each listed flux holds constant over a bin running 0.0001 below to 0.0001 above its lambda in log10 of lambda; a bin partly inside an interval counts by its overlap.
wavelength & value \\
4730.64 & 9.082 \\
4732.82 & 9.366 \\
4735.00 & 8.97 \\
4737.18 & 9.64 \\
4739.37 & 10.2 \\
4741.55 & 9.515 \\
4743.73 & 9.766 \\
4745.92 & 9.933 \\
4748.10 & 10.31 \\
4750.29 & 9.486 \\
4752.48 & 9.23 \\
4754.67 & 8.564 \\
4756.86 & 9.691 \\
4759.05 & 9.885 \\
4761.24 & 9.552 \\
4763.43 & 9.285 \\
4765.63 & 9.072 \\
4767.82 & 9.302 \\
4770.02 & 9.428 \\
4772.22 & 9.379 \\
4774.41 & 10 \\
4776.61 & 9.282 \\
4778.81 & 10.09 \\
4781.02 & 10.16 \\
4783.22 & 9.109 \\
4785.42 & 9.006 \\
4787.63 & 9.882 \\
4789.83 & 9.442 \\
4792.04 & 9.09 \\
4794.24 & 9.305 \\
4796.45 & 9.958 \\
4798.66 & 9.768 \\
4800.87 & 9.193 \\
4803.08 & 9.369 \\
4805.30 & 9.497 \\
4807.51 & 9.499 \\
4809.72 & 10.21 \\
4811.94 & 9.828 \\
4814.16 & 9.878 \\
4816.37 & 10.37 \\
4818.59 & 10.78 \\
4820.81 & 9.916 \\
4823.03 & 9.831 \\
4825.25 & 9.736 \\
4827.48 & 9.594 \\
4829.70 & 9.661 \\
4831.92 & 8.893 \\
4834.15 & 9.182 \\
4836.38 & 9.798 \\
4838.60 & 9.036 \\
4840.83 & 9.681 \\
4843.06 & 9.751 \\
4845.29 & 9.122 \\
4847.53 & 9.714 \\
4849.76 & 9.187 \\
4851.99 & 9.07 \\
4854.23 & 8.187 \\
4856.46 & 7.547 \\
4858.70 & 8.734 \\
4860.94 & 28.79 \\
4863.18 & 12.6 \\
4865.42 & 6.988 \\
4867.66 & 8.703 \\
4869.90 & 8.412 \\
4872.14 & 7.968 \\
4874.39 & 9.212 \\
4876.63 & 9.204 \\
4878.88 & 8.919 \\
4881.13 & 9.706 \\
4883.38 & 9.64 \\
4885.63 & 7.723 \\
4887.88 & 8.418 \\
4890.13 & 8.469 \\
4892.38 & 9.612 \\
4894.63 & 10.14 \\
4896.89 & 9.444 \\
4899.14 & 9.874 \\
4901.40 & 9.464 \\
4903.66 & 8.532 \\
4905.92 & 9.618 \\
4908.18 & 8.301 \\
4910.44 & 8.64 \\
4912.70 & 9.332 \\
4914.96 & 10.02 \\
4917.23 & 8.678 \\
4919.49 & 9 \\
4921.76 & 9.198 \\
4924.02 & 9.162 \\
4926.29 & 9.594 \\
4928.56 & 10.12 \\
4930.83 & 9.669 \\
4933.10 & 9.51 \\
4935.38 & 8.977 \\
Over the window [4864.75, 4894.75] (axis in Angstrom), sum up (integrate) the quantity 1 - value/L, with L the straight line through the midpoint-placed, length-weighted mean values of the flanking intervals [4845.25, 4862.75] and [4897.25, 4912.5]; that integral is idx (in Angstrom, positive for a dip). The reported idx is 4.30 Angstrom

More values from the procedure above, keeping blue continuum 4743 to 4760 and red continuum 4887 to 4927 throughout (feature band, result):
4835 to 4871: -3.83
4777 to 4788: -0.10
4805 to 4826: -1.21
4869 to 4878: 0.55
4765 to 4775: 0.13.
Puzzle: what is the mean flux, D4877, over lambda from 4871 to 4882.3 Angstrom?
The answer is 9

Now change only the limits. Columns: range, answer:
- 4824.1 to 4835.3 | 9.41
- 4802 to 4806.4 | 9.42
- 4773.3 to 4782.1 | 9.88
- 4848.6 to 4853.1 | 9.15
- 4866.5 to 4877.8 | 8.7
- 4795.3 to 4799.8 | 9.85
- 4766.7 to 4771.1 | 9.37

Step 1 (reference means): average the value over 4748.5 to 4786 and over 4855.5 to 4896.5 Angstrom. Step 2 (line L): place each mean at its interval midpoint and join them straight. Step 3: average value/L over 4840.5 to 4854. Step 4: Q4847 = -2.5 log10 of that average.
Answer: 0.06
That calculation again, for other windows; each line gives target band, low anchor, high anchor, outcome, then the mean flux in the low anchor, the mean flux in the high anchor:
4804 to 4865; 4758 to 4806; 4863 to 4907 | -0.110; 9.5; 9.06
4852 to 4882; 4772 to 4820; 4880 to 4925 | -0.111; 9.69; 9.15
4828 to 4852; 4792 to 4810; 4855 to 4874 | 0.119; 9.54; 11.1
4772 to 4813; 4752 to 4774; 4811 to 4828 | 0.012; 9.37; 10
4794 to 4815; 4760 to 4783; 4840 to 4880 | 0.010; 9.54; 10.1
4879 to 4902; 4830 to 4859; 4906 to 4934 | -0.002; 9.1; 9.28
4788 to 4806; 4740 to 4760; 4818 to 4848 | 0.015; 9.61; 9.6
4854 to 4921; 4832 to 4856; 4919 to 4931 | -0.038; 9.21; 9.47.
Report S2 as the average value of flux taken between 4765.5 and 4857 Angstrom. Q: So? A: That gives 9.51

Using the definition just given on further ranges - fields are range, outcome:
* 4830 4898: 9.73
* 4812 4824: 10.1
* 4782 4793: 9.32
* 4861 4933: 9.47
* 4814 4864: 10.4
